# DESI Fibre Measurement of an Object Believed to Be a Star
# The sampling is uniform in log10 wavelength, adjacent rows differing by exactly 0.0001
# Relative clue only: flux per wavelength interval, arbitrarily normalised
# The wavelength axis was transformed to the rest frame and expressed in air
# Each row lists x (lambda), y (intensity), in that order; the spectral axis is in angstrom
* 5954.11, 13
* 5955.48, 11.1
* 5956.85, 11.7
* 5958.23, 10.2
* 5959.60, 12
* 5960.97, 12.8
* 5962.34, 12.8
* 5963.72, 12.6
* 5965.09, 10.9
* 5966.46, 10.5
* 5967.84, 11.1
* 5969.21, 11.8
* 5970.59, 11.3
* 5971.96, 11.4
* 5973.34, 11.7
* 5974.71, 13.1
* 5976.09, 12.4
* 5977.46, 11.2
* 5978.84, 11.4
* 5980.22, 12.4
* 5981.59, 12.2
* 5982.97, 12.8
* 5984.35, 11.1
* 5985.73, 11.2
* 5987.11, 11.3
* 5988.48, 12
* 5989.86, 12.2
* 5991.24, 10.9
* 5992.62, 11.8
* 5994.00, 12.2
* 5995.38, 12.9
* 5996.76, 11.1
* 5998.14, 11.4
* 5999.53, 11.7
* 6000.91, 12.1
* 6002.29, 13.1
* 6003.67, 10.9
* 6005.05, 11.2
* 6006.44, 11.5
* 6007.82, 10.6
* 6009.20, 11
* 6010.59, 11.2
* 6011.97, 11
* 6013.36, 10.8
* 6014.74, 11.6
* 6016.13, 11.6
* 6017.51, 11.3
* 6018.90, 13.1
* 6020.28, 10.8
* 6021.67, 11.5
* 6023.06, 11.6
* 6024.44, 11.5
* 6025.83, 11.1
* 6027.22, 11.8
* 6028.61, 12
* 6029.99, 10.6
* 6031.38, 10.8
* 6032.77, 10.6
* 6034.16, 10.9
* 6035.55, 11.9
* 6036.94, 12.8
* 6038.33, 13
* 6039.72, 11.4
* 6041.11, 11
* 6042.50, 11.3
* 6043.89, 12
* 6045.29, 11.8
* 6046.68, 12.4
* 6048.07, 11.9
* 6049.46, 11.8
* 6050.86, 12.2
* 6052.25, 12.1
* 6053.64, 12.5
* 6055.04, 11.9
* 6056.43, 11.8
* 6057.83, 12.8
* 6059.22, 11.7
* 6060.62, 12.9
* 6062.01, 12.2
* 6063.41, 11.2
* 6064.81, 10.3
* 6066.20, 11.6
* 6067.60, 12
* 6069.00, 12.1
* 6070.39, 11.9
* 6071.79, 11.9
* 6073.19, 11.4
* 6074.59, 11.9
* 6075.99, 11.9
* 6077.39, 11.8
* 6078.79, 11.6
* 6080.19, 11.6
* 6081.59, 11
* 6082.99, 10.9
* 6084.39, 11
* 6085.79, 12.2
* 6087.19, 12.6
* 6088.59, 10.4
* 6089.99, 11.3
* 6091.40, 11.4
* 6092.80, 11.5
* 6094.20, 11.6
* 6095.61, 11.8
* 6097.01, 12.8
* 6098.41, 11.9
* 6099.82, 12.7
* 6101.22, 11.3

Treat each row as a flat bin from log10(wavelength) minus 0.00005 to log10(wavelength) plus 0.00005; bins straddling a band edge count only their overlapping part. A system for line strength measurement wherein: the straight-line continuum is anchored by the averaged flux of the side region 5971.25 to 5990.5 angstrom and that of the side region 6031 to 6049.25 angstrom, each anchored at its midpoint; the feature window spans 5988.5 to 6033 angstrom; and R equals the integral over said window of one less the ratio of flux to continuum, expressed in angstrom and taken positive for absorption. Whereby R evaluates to 1.1 angstrom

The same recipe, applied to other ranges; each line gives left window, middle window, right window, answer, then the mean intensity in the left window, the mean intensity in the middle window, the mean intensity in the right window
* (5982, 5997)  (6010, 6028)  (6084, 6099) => 0.48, 11.8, 11.5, 11.7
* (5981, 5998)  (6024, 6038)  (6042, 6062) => 0.64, 11.8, 11.4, 12.1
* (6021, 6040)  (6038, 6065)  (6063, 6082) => -0.83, 11.5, 11.9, 11.6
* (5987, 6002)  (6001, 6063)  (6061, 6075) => 0.42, 11.8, 11.7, 11.7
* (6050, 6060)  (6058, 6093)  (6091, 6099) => 1.06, 12.1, 11.6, 11.9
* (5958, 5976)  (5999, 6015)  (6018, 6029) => 0.42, 11.8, 11.4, 11.7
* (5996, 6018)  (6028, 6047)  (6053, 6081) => 0.05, 11.4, 11.6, 11.8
